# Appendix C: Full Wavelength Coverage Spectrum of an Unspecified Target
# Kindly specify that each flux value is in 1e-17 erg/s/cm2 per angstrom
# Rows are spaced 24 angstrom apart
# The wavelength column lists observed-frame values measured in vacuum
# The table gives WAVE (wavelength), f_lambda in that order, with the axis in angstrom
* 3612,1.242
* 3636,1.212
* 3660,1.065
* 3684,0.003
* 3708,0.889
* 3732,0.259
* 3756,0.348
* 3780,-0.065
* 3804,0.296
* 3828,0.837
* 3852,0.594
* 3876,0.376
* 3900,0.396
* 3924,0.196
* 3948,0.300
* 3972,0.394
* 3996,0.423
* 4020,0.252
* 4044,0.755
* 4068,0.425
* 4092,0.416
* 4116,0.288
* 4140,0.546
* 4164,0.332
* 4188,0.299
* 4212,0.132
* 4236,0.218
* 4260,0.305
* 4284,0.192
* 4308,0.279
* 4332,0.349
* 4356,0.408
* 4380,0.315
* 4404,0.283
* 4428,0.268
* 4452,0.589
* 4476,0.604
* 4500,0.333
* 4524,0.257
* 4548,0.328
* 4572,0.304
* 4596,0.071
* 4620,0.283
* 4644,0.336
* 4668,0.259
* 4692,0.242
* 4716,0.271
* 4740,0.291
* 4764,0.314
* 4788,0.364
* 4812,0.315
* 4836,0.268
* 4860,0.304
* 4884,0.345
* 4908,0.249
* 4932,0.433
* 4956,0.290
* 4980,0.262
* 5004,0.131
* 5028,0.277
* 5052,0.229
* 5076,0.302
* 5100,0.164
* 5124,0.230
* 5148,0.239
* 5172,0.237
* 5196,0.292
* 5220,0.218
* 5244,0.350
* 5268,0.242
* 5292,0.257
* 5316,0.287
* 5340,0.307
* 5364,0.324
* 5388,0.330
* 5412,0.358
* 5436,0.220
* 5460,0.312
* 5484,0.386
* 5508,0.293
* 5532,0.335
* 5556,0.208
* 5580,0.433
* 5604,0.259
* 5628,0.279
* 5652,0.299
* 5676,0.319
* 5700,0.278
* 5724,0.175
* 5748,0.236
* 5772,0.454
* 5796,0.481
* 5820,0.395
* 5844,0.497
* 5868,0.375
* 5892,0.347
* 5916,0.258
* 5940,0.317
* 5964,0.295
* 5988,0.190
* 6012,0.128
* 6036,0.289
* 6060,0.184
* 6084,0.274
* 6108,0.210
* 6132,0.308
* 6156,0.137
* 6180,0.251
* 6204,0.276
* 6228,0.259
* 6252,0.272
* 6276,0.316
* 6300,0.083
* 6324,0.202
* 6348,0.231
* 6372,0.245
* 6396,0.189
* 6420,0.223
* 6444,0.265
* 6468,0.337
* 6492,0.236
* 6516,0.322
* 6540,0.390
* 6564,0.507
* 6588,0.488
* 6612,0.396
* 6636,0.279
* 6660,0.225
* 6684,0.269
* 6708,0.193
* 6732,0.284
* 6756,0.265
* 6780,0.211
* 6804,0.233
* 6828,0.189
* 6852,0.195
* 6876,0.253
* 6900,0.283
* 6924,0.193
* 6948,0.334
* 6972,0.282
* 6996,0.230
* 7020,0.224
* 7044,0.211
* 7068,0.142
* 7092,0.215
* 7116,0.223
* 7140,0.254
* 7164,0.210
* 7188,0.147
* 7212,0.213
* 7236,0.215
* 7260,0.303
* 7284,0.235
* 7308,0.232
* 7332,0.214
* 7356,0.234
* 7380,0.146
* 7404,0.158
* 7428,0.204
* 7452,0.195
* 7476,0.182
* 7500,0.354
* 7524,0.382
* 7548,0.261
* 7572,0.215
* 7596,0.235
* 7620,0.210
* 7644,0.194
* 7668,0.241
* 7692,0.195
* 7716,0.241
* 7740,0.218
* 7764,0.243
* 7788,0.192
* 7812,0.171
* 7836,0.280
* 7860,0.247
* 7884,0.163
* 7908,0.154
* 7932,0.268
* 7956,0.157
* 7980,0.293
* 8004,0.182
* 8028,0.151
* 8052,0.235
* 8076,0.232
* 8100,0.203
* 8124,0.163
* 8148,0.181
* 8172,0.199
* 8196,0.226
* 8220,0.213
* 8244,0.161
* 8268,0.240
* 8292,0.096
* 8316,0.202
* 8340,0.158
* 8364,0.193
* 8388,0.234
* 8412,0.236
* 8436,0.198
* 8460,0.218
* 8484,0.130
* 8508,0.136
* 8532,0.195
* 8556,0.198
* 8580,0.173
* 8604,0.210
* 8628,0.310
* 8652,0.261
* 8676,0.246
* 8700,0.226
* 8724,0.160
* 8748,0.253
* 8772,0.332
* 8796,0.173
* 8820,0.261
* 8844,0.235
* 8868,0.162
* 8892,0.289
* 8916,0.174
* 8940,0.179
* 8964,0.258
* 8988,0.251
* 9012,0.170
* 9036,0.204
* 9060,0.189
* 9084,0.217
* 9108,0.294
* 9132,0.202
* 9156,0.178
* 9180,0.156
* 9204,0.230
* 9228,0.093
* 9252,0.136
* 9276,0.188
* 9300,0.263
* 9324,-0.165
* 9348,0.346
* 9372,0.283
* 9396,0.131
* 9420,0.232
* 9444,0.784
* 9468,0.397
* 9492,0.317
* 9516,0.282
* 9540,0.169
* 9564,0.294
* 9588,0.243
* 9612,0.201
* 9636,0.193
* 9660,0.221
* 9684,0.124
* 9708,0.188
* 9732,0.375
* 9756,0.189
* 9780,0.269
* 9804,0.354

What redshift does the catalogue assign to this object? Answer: 1.35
